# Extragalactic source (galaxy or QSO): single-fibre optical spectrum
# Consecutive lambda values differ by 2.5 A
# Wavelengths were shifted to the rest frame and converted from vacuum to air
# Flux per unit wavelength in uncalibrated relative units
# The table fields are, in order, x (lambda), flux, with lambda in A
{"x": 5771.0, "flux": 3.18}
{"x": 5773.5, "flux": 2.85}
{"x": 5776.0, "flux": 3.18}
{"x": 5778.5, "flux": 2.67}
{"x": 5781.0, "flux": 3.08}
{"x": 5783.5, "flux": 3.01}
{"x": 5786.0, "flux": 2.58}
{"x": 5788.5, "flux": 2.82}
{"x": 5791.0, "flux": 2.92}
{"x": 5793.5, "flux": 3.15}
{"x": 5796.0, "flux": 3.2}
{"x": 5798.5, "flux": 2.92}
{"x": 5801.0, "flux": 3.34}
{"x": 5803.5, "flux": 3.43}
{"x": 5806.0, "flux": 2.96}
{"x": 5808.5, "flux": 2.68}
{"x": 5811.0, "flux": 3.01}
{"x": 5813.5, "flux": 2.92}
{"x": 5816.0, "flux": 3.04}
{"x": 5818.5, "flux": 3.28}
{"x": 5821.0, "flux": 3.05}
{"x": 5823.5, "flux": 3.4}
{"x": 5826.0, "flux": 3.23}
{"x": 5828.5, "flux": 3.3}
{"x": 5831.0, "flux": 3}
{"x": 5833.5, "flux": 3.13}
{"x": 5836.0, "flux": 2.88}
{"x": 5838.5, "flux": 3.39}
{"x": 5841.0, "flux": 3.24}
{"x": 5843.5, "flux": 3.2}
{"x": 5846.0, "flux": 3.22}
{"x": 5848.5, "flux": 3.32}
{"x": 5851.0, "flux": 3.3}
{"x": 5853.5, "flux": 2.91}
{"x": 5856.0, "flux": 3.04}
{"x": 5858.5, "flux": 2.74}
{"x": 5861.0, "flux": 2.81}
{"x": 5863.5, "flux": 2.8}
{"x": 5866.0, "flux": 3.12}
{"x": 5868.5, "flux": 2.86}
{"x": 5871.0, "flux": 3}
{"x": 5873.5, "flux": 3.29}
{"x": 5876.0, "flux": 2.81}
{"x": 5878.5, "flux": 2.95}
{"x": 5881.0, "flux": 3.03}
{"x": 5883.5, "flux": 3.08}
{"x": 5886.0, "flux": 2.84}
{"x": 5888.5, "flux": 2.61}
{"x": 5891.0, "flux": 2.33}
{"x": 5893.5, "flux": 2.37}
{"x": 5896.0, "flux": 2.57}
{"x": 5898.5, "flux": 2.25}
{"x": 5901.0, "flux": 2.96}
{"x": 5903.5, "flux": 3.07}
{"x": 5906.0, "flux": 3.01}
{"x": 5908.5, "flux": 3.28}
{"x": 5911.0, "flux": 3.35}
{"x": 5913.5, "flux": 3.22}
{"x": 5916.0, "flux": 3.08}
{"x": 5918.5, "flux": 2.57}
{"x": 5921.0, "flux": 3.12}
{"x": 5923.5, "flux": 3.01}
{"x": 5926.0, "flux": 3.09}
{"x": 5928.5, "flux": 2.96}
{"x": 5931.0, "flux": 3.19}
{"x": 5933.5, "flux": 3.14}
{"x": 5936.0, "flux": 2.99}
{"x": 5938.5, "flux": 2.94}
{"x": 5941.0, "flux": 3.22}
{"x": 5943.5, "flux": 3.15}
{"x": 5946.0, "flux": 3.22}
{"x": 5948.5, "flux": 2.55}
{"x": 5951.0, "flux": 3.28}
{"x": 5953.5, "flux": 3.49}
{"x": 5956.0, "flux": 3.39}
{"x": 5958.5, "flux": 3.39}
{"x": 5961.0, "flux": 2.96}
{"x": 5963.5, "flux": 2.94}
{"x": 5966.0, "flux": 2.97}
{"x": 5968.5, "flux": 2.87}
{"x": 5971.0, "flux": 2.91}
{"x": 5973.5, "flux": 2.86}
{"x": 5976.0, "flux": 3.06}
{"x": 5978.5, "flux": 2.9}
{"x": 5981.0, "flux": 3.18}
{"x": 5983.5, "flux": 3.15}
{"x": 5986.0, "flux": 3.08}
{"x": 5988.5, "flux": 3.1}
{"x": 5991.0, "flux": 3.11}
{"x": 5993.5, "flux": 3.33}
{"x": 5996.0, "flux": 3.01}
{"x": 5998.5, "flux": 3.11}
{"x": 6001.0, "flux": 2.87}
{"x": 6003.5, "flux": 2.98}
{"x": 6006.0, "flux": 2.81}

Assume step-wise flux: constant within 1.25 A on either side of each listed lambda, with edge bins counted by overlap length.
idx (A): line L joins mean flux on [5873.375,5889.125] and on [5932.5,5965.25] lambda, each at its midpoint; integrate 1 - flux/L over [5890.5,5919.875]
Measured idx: 1.5 A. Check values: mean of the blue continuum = 2.93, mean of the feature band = 2.85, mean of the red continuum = 3.13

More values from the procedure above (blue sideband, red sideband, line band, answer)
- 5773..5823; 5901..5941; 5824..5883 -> -0.7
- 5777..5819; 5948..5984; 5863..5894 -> 1.7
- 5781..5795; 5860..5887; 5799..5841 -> -2.7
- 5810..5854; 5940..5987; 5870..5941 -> 4.1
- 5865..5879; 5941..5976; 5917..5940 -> 0.4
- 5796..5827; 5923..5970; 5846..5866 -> 0.6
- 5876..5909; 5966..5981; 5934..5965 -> -2.4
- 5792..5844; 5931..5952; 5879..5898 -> 2.5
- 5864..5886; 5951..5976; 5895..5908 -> 1.0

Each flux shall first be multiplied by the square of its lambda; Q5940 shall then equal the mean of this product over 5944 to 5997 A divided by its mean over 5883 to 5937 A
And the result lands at 1.1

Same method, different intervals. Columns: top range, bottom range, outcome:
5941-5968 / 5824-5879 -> 1.05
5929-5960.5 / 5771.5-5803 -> 1.11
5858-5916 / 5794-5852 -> 0.94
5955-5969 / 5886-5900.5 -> 1.27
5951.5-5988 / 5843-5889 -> 1.07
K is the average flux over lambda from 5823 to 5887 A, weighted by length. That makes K 3.07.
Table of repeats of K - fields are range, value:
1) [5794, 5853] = 3.15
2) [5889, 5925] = 2.87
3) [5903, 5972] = 3.09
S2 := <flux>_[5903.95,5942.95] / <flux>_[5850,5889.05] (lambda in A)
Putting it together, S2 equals 1.04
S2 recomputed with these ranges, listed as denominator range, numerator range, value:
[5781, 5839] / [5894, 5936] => 0.97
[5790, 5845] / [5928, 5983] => 0.98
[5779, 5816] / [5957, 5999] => 1.02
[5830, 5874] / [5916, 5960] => 1.01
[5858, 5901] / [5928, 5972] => 1.10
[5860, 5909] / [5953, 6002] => 1.08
